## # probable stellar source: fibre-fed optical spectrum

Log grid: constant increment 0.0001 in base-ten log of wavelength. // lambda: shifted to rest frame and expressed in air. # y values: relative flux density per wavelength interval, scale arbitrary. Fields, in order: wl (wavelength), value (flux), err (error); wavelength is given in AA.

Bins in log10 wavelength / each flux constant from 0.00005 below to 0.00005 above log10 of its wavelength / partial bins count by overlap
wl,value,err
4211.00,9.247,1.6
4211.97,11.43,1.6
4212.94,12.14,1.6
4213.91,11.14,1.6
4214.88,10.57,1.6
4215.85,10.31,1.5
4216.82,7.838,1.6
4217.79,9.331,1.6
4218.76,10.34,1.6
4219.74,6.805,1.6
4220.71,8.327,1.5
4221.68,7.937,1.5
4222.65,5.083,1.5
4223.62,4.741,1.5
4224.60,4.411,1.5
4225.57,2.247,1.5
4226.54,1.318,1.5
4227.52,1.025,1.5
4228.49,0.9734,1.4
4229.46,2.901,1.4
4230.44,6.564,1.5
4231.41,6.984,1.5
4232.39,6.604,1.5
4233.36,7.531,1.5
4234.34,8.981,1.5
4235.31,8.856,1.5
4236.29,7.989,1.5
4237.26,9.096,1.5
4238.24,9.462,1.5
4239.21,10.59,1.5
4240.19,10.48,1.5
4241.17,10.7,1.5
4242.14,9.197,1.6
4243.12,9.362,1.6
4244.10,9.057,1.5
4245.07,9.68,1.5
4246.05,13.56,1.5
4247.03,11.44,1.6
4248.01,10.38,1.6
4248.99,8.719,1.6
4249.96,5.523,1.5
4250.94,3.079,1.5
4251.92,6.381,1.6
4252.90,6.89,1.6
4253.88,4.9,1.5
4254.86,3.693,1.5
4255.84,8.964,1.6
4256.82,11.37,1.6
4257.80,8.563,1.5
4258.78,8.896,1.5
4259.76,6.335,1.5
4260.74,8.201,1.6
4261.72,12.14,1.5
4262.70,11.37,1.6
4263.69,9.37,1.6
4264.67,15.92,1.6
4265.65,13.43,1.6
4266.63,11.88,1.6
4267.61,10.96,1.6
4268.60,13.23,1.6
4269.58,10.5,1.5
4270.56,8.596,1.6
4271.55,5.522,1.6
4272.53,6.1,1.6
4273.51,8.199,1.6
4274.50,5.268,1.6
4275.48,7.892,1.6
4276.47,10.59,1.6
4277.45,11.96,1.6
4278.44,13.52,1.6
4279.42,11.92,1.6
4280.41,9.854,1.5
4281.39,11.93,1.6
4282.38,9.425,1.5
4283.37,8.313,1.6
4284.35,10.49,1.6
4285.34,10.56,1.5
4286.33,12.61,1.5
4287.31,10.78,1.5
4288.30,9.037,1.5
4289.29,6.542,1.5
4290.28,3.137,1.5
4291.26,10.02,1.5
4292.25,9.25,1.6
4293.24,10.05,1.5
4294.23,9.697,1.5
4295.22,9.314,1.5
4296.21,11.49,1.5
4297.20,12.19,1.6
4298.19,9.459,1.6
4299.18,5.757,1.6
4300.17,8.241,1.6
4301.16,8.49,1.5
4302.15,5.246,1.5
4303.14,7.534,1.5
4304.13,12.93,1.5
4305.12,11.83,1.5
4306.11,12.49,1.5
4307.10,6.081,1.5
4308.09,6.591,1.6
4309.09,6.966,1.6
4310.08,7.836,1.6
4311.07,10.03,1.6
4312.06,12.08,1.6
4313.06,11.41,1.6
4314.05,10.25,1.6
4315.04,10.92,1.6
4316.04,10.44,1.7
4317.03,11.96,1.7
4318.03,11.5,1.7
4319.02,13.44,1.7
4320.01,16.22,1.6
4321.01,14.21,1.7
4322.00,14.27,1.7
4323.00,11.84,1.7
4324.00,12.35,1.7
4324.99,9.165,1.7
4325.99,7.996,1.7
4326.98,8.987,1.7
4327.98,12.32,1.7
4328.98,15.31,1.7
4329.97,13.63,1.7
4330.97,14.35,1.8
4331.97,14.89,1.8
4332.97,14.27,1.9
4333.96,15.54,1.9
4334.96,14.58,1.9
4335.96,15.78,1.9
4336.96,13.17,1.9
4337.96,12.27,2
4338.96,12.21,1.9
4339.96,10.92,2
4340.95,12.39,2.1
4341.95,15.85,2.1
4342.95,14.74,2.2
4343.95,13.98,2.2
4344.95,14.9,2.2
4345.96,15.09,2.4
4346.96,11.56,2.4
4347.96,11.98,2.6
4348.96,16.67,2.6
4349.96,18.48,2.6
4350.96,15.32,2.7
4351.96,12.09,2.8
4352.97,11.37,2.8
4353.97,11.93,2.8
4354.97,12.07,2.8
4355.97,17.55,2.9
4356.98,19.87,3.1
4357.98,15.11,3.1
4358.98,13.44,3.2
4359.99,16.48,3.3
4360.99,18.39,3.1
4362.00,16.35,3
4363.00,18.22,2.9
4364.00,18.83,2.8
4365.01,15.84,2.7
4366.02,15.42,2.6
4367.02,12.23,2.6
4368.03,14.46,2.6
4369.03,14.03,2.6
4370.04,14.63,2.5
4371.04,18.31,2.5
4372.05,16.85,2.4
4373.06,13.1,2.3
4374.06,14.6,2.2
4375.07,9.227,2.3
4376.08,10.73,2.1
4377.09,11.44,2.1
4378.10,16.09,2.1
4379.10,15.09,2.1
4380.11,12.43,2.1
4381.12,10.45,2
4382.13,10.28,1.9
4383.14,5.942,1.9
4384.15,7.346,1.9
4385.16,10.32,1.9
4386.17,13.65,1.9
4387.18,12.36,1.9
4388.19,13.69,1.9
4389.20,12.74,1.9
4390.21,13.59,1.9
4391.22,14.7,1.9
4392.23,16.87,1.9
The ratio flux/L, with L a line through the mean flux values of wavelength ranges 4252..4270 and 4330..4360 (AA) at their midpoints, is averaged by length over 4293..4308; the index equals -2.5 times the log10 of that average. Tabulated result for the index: 0.26 mag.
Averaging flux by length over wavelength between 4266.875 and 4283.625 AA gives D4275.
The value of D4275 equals 9.68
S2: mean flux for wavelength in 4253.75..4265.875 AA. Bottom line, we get 9.52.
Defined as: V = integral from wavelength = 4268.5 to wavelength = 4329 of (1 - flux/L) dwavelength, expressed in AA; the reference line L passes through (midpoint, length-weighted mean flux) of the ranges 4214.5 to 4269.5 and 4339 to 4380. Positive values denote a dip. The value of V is 7.1 AA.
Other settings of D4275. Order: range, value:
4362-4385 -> 13.4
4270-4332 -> 10.1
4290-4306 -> 9.21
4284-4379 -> 12.5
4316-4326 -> 12.4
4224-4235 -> 4.58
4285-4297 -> 9.43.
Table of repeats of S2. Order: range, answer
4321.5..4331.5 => 12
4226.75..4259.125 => 7.77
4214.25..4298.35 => 8.67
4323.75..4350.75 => 13.5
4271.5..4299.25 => 9.46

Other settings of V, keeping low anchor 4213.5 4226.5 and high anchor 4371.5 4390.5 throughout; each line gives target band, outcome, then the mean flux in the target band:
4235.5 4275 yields -3.4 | 9.12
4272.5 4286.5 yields -1.3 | 9.97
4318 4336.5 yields -4.8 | 13.2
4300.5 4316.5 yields 0.9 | 9.43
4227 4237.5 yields 2.3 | 6.06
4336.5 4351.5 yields -4.0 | 14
